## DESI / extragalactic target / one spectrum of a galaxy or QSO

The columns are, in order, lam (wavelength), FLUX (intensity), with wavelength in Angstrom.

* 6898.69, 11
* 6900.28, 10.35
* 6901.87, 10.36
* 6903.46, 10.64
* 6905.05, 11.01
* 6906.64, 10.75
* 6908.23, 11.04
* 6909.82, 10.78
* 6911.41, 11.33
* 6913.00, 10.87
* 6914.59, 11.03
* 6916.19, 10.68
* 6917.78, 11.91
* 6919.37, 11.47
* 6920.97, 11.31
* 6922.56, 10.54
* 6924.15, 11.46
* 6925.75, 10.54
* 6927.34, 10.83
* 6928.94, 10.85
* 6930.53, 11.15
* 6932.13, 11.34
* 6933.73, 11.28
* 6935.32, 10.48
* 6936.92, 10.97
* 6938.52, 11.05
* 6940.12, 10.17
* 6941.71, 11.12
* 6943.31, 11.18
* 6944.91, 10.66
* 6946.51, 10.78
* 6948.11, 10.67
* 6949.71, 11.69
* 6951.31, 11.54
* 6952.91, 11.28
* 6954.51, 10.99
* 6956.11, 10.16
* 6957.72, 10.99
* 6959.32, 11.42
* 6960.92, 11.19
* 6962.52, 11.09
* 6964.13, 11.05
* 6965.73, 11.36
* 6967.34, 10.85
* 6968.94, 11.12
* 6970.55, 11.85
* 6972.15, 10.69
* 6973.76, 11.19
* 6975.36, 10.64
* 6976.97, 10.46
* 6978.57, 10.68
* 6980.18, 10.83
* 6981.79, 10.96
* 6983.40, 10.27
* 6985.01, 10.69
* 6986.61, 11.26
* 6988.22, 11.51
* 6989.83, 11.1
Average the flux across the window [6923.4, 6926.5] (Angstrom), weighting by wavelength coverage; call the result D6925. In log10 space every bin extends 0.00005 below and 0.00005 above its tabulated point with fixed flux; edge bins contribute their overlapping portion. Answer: 11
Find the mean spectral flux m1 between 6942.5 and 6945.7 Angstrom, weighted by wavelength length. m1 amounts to 10.9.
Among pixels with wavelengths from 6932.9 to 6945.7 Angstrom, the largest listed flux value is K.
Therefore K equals 11.28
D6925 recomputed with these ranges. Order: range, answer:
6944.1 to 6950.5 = 10.9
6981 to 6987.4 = 10.8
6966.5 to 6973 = 11.1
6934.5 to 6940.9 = 10.7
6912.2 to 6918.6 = 11.1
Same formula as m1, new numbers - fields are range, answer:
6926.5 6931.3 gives 11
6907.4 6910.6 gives 10.9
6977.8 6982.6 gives 10.8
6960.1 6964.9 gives 11.1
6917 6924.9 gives 11.3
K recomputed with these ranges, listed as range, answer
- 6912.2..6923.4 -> 11.91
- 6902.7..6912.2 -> 11.33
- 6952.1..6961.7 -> 11.42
